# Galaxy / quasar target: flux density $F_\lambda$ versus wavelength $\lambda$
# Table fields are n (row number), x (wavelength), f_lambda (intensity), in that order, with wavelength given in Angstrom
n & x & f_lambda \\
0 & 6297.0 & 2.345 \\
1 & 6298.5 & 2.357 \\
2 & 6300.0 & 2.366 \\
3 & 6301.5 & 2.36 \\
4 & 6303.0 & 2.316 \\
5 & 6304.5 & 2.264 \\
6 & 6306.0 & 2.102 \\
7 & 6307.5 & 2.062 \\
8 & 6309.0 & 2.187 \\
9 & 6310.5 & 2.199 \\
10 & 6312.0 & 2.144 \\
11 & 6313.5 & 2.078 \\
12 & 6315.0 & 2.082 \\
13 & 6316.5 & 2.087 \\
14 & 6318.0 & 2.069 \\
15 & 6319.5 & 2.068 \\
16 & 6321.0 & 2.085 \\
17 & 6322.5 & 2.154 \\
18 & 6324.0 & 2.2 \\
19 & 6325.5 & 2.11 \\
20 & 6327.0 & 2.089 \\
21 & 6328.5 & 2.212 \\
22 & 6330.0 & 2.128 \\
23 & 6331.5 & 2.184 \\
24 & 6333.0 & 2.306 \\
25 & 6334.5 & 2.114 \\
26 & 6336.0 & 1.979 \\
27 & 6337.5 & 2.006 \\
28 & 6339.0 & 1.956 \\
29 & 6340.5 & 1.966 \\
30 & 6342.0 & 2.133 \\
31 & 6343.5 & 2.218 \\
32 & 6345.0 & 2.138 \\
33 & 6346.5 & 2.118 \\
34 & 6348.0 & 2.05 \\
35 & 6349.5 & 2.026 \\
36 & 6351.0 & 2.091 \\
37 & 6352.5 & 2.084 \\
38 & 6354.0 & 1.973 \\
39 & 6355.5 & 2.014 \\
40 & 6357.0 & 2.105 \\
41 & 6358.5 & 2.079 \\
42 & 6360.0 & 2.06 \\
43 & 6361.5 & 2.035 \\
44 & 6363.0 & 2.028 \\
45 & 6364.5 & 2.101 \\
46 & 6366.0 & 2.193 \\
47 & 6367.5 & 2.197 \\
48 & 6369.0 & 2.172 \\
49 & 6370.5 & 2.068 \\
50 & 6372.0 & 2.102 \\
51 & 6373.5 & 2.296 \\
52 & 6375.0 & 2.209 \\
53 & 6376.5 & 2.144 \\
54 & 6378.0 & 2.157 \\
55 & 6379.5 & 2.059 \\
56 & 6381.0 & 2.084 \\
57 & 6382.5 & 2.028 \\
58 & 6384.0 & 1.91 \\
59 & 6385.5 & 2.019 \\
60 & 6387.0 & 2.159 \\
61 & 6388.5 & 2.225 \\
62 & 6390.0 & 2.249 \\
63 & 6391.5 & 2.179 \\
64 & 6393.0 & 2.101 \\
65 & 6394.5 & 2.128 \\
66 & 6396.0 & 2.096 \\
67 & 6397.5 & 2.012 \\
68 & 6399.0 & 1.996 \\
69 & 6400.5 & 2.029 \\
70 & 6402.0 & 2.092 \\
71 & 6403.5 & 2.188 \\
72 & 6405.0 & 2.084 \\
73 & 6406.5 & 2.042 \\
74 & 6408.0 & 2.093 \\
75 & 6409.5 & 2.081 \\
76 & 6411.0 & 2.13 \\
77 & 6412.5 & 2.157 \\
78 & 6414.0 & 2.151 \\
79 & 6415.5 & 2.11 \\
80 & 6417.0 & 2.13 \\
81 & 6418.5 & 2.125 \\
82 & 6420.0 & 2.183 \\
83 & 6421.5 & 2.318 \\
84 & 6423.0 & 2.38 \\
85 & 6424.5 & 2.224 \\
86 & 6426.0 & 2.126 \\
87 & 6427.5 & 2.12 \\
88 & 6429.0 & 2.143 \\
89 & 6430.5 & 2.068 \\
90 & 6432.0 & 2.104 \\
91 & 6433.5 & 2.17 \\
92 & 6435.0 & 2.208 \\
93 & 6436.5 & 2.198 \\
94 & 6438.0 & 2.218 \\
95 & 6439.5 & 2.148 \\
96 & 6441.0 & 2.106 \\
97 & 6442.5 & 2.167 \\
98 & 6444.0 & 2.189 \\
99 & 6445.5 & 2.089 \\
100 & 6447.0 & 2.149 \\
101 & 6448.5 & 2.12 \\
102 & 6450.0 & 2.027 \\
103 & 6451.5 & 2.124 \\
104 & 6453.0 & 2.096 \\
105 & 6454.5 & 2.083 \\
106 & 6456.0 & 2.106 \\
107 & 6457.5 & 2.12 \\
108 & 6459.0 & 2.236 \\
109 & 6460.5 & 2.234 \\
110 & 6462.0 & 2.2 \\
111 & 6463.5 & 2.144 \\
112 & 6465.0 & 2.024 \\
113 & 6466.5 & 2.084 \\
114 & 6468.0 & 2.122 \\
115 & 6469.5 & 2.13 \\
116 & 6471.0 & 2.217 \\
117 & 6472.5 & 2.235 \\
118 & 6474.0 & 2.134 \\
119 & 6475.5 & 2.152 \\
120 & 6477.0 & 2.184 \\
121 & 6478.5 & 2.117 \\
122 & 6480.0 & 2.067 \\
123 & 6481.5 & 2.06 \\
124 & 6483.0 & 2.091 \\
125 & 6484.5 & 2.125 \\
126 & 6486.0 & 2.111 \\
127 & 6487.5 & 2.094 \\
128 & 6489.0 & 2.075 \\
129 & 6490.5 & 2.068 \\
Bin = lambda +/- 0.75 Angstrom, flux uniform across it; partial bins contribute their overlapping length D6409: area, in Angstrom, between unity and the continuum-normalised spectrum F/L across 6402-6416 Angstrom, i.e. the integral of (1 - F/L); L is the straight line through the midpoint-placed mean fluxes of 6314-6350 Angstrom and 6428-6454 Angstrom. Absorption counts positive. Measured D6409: 0.1 Angstrom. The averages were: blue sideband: 2.1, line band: 2.11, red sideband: 2.14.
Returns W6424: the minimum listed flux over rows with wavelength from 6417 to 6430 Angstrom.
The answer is 2.12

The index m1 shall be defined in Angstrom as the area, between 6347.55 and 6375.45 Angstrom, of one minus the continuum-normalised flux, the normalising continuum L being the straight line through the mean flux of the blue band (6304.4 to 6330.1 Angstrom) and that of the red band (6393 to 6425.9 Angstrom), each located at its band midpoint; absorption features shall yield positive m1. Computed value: 0.4 Angstrom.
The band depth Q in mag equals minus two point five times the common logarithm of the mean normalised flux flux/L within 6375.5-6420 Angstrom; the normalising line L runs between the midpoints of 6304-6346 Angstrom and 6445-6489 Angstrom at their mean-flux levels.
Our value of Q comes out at 0.009 mag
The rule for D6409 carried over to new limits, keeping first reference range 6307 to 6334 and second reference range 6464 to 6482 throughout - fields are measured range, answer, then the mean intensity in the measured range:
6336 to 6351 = 0.50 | 2.06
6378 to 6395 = 0.22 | 2.11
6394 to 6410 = 0.42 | 2.08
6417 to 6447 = -0.57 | 2.17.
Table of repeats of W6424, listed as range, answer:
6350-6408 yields 1.91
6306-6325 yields 2.062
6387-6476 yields 1.996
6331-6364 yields 1.956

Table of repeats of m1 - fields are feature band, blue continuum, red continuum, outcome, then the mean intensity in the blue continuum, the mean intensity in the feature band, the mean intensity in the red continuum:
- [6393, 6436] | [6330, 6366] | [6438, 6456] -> -0.48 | 2.08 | 2.13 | 2.12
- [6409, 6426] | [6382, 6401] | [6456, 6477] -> -0.55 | 2.09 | 2.18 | 2.16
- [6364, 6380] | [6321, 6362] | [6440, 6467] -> -0.41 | 2.09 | 2.16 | 2.13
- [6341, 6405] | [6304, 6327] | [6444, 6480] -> 0.77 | 2.12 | 2.1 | 2.14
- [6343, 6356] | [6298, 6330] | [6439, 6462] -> 0.49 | 2.17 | 2.08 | 2.13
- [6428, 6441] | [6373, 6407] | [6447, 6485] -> -0.20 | 2.11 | 2.15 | 2.13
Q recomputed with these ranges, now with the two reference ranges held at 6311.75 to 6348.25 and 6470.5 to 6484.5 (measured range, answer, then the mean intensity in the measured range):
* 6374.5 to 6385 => 0.02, 2.08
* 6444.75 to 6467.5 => 0.01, 2.12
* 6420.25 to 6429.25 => -0.05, 2.22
